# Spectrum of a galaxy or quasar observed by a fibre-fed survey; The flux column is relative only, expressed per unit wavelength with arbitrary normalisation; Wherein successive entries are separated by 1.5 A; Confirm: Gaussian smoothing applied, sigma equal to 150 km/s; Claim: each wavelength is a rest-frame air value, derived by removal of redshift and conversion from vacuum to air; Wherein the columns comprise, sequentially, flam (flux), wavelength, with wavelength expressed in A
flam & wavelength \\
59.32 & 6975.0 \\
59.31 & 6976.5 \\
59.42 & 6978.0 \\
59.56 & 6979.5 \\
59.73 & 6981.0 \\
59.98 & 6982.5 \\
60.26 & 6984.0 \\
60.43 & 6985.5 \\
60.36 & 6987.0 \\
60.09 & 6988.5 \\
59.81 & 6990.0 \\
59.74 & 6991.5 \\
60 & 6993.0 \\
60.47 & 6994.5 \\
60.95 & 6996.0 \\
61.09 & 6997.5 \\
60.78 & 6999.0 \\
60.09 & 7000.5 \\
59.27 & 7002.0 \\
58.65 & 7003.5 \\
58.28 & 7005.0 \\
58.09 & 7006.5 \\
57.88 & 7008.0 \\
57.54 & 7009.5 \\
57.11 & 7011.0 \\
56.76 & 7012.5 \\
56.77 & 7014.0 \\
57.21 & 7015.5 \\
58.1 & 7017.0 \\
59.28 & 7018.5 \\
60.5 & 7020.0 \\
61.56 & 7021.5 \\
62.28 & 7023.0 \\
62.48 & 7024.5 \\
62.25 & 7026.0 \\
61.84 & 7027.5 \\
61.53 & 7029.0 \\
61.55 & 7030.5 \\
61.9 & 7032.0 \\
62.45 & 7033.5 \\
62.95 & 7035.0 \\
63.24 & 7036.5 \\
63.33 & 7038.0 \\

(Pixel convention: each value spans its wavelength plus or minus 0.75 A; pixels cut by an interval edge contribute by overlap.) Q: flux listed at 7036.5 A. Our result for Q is 63.24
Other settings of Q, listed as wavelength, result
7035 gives 62.95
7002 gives 59.27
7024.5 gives 62.48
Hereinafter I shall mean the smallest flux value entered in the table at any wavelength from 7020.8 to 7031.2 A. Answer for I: 61.53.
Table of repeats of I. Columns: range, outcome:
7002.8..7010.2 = 57.54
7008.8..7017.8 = 56.76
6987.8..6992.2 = 59.74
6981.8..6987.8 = 59.98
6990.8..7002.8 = 59.27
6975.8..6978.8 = 59.31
